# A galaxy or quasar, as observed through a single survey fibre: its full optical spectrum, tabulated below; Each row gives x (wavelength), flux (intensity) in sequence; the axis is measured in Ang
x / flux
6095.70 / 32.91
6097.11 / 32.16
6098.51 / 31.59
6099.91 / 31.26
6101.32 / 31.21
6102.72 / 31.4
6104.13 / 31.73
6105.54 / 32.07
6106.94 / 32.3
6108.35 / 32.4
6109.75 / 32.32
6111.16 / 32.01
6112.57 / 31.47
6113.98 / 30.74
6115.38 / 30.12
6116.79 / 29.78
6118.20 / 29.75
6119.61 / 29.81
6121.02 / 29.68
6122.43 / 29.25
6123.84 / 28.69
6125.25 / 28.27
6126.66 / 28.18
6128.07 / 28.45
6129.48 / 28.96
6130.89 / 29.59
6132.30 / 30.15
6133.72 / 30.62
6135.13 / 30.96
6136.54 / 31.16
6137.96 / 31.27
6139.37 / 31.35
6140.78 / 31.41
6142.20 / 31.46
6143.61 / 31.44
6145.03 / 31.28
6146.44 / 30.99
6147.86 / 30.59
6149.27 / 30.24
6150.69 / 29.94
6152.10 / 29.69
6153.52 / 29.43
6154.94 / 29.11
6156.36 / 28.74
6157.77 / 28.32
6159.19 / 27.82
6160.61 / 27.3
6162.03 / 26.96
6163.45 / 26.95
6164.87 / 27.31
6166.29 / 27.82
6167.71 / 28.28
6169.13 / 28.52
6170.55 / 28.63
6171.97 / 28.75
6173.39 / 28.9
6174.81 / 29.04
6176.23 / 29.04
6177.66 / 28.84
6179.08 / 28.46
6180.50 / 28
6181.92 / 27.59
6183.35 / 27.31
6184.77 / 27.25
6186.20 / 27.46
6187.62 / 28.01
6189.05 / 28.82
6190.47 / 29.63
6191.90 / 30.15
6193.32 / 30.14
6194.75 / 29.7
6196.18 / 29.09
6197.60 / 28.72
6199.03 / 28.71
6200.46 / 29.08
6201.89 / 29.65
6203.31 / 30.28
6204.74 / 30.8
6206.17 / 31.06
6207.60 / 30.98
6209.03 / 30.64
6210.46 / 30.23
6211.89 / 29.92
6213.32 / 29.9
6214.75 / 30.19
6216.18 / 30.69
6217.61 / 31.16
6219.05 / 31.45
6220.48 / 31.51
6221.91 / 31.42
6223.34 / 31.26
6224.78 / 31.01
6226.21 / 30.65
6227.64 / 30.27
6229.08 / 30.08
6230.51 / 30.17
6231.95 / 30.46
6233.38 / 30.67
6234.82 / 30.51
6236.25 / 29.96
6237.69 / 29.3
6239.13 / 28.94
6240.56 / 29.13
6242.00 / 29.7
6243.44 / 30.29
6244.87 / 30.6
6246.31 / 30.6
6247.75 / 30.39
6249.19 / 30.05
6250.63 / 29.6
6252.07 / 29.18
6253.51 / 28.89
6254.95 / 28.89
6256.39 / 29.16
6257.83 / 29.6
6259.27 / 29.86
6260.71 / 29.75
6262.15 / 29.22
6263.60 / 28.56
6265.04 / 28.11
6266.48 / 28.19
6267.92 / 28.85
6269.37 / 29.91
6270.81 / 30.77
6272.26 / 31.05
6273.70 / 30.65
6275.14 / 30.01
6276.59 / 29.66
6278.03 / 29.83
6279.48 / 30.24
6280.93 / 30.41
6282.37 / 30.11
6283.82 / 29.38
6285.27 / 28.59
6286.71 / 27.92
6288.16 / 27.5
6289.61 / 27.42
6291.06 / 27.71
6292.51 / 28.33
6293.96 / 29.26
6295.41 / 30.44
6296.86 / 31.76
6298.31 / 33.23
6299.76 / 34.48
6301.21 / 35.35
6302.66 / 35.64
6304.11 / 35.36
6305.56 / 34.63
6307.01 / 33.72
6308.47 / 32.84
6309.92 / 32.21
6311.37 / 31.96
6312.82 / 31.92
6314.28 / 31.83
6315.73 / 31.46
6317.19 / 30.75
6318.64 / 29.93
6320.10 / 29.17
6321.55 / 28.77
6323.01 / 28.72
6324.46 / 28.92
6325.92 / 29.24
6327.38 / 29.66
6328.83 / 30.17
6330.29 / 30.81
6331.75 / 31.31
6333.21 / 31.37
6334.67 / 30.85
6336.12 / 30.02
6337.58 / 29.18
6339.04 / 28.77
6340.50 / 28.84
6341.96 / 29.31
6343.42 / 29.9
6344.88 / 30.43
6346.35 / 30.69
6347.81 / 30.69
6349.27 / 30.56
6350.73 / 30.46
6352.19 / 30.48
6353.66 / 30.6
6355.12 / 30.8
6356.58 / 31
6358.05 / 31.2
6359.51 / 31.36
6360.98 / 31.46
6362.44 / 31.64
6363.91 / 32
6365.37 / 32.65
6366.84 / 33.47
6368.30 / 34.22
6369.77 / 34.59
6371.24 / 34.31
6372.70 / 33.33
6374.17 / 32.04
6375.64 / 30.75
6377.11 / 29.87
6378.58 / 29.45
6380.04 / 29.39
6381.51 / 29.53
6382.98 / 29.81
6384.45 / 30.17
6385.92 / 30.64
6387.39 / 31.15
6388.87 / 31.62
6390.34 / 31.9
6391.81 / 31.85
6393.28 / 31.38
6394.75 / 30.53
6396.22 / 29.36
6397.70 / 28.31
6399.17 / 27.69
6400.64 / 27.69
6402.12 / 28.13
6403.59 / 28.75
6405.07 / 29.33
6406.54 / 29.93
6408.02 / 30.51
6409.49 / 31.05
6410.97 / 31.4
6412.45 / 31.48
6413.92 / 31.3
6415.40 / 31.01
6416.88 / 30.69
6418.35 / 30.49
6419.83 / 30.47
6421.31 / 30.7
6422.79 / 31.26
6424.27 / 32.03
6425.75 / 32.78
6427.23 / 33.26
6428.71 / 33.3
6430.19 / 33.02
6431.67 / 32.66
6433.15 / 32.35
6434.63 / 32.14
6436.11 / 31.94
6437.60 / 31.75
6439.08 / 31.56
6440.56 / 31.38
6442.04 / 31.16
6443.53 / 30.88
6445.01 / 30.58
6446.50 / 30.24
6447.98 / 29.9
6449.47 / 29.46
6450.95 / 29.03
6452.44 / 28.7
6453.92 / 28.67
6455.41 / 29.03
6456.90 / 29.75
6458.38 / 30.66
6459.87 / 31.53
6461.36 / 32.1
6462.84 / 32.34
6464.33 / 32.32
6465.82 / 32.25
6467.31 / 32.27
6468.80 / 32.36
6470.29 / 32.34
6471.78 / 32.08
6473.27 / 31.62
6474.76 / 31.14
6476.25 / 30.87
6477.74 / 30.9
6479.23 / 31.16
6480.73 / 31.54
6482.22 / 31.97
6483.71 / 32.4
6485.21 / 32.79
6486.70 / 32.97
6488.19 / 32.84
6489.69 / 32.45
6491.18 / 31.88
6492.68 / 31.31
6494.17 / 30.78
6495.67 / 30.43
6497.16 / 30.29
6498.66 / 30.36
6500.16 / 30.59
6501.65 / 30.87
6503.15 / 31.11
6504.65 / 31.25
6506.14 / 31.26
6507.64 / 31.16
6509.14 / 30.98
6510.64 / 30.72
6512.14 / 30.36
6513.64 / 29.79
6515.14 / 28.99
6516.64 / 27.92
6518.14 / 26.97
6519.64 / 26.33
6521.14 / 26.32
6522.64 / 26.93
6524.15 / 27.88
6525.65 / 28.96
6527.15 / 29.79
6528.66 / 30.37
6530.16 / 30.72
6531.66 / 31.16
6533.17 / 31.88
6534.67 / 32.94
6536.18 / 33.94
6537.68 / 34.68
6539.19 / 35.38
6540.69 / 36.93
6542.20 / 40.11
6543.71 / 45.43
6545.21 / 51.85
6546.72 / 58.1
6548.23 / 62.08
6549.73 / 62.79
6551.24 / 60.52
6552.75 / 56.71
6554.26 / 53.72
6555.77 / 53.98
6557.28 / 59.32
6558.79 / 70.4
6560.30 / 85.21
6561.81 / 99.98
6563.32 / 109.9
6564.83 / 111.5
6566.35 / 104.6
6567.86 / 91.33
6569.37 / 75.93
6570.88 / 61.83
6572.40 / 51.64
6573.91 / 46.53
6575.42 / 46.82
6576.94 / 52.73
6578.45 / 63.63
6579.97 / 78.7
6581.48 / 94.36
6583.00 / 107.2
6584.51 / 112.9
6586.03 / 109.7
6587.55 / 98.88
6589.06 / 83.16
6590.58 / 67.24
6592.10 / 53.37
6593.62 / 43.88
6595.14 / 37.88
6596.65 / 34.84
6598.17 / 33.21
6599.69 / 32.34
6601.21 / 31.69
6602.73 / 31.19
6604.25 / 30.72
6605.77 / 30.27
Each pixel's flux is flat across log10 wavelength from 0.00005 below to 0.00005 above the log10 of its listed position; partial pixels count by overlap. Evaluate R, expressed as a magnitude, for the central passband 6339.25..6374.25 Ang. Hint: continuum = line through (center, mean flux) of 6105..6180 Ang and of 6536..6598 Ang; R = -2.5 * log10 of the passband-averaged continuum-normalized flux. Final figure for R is 0.47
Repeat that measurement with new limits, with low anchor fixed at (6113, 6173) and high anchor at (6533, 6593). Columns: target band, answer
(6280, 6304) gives 0.37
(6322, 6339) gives 0.48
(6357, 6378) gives 0.47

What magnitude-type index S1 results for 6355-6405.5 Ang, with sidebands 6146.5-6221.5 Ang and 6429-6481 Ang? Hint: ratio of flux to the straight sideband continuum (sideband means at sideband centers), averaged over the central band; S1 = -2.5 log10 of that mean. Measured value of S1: -0.01 mag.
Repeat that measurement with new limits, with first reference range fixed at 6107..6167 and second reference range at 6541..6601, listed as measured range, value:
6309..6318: 0.39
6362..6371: 0.44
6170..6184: 0.17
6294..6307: 0.29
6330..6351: 0.49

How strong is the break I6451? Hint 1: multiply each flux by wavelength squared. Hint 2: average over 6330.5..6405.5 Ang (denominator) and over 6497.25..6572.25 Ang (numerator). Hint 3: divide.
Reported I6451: 1.61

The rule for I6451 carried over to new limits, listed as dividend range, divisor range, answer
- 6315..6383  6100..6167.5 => 1.10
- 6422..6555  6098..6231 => 1.25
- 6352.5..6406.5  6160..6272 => 1.10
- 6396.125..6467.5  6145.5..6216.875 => 1.15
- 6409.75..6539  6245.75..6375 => 1.06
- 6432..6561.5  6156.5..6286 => 1.31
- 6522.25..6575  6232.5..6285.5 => 2.04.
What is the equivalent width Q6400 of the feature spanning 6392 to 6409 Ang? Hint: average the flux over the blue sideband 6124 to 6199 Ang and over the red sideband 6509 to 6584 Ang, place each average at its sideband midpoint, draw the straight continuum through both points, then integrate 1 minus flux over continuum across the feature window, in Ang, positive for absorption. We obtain 5.6 Ang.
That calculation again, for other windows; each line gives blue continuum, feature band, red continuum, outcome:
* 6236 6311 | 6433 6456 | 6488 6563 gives 3.9 Ang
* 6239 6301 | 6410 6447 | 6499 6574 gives 7.9 Ang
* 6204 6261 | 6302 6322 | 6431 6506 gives -1.1 Ang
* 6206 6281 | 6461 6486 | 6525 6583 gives 9.5 Ang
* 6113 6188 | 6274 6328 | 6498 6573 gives 8.1 Ang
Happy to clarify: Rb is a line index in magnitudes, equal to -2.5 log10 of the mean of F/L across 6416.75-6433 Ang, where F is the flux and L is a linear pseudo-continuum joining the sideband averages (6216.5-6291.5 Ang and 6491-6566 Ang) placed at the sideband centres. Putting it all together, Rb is 0.19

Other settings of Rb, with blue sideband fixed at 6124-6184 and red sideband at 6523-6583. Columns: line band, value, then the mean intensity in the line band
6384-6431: 0.47 mag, 30.7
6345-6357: 0.38 mag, 30.6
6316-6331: 0.36 mag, 29.7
